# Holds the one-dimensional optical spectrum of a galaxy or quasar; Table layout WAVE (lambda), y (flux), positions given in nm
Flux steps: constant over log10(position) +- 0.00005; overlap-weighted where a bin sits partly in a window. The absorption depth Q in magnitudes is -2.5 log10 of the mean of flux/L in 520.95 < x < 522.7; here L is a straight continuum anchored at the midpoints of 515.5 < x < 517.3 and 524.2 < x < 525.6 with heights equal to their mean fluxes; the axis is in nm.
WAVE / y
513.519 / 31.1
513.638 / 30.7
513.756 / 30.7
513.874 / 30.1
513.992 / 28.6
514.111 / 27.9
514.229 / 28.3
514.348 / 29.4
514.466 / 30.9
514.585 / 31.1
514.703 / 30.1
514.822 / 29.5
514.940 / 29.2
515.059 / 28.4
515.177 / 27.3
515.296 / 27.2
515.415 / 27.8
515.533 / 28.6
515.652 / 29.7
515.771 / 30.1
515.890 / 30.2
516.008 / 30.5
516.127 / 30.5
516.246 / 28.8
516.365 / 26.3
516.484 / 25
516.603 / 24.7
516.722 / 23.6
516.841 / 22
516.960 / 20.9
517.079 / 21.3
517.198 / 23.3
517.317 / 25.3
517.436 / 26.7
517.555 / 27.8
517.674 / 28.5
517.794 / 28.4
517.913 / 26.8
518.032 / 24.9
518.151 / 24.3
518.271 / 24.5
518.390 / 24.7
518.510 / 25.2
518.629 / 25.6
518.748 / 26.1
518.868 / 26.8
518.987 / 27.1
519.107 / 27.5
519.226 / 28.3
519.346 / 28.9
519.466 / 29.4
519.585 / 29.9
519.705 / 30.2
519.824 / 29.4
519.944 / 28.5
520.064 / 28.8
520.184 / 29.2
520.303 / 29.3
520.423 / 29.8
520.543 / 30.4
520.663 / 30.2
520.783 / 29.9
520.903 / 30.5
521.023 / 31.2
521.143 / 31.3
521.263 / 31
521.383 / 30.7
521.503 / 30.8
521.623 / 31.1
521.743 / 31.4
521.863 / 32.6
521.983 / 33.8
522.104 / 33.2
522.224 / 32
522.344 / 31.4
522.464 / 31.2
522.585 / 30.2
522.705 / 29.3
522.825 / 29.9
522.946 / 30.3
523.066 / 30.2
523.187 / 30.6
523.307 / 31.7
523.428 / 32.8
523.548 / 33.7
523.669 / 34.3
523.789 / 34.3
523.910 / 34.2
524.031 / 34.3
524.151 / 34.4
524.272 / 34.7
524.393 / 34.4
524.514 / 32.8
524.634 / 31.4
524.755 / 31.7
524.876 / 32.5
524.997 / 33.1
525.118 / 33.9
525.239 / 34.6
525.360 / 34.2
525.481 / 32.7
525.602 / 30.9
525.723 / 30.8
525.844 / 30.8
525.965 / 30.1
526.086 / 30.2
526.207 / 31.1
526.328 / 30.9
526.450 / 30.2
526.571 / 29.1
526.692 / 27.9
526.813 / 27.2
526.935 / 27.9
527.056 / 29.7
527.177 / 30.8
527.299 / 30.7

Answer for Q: -0.03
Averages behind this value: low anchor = 26.3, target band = 31.5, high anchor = 33.2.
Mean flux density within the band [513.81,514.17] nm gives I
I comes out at 28.9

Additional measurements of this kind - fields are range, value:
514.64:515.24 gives 28.9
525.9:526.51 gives 30.5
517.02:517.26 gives 22.4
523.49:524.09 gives 34.1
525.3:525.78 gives 32.2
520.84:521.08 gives 30.8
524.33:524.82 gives 32.6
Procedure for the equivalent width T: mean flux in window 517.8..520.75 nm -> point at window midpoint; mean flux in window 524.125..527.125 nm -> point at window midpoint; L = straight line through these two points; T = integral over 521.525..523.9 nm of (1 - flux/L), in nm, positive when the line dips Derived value -0.16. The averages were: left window 27.8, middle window 31.8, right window 31.4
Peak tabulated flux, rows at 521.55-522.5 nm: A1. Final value 33.8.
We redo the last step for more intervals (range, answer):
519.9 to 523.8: 34.3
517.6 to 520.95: 30.5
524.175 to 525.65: 34.7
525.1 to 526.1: 34.6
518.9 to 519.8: 30.2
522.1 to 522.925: 33.2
